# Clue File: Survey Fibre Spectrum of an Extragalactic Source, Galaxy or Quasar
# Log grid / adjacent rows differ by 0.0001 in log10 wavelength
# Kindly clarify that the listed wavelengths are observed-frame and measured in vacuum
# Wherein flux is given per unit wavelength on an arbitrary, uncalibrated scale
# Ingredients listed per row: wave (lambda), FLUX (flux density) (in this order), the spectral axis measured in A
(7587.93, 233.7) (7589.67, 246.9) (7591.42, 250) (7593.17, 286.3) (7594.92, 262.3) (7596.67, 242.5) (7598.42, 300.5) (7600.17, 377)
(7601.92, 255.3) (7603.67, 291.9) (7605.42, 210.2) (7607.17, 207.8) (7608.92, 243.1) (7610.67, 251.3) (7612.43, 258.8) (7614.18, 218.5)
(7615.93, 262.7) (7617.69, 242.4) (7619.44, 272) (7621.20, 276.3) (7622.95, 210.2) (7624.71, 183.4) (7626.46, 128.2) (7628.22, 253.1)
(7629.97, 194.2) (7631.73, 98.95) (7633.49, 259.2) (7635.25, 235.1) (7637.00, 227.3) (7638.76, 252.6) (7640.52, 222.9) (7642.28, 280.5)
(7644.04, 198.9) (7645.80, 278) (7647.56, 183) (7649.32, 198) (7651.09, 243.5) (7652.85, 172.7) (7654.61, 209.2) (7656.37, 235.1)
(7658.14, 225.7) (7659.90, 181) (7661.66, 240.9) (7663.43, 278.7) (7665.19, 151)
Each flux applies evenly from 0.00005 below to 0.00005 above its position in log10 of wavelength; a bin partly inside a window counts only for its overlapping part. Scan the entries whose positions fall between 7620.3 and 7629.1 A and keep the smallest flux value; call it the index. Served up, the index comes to 128.2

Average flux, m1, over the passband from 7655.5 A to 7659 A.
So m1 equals 230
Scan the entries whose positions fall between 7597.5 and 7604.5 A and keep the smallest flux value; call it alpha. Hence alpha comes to 255.3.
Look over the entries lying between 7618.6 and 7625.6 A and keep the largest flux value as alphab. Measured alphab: 276.3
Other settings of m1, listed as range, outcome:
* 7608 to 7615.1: 243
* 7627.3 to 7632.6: 182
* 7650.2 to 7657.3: 215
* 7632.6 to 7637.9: 240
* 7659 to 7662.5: 211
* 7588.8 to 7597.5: 258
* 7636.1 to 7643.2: 246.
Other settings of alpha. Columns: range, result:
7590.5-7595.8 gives 250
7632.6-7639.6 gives 227.3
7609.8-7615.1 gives 218.5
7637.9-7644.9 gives 198.9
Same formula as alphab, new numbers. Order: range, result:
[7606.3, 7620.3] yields 272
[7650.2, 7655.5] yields 243.5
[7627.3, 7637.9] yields 259.2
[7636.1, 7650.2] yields 280.5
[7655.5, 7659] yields 235.1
